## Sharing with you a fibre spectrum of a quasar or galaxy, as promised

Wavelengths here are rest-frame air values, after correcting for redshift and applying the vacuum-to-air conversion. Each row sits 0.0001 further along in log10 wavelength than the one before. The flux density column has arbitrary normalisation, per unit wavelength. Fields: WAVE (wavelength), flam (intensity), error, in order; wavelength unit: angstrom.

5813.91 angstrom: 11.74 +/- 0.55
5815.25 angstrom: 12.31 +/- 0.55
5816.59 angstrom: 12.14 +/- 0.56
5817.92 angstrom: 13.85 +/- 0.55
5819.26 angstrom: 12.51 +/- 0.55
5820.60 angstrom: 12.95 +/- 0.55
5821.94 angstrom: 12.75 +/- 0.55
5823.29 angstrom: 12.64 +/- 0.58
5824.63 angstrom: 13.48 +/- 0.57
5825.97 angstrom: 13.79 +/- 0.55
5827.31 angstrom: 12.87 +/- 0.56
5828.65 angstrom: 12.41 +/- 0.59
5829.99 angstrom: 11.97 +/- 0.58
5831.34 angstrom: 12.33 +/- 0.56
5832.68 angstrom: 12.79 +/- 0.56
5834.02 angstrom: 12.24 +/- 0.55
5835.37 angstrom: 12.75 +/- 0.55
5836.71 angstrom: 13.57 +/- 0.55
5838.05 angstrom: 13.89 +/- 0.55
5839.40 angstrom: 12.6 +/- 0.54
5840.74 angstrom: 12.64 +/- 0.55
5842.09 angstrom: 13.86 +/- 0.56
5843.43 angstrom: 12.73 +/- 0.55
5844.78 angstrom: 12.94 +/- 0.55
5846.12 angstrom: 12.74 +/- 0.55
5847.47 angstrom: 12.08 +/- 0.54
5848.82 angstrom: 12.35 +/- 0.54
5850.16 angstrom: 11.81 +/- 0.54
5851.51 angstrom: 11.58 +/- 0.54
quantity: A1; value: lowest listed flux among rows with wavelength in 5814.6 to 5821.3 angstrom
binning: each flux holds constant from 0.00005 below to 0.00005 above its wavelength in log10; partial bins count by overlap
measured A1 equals 12.14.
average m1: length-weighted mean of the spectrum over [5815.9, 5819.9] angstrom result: 12.9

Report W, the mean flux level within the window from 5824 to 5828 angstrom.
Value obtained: 13.4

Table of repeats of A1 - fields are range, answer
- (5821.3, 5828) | 12.64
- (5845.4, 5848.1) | 12.08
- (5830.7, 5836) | 12.24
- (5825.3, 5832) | 11.97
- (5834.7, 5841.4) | 12.6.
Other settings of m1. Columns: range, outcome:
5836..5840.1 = 13.4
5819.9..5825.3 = 12.9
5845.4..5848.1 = 12.4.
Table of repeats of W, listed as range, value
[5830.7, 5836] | 12.5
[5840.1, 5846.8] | 13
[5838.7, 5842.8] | 13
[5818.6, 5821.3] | 12.7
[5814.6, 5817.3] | 12.3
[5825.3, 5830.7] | 12.8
